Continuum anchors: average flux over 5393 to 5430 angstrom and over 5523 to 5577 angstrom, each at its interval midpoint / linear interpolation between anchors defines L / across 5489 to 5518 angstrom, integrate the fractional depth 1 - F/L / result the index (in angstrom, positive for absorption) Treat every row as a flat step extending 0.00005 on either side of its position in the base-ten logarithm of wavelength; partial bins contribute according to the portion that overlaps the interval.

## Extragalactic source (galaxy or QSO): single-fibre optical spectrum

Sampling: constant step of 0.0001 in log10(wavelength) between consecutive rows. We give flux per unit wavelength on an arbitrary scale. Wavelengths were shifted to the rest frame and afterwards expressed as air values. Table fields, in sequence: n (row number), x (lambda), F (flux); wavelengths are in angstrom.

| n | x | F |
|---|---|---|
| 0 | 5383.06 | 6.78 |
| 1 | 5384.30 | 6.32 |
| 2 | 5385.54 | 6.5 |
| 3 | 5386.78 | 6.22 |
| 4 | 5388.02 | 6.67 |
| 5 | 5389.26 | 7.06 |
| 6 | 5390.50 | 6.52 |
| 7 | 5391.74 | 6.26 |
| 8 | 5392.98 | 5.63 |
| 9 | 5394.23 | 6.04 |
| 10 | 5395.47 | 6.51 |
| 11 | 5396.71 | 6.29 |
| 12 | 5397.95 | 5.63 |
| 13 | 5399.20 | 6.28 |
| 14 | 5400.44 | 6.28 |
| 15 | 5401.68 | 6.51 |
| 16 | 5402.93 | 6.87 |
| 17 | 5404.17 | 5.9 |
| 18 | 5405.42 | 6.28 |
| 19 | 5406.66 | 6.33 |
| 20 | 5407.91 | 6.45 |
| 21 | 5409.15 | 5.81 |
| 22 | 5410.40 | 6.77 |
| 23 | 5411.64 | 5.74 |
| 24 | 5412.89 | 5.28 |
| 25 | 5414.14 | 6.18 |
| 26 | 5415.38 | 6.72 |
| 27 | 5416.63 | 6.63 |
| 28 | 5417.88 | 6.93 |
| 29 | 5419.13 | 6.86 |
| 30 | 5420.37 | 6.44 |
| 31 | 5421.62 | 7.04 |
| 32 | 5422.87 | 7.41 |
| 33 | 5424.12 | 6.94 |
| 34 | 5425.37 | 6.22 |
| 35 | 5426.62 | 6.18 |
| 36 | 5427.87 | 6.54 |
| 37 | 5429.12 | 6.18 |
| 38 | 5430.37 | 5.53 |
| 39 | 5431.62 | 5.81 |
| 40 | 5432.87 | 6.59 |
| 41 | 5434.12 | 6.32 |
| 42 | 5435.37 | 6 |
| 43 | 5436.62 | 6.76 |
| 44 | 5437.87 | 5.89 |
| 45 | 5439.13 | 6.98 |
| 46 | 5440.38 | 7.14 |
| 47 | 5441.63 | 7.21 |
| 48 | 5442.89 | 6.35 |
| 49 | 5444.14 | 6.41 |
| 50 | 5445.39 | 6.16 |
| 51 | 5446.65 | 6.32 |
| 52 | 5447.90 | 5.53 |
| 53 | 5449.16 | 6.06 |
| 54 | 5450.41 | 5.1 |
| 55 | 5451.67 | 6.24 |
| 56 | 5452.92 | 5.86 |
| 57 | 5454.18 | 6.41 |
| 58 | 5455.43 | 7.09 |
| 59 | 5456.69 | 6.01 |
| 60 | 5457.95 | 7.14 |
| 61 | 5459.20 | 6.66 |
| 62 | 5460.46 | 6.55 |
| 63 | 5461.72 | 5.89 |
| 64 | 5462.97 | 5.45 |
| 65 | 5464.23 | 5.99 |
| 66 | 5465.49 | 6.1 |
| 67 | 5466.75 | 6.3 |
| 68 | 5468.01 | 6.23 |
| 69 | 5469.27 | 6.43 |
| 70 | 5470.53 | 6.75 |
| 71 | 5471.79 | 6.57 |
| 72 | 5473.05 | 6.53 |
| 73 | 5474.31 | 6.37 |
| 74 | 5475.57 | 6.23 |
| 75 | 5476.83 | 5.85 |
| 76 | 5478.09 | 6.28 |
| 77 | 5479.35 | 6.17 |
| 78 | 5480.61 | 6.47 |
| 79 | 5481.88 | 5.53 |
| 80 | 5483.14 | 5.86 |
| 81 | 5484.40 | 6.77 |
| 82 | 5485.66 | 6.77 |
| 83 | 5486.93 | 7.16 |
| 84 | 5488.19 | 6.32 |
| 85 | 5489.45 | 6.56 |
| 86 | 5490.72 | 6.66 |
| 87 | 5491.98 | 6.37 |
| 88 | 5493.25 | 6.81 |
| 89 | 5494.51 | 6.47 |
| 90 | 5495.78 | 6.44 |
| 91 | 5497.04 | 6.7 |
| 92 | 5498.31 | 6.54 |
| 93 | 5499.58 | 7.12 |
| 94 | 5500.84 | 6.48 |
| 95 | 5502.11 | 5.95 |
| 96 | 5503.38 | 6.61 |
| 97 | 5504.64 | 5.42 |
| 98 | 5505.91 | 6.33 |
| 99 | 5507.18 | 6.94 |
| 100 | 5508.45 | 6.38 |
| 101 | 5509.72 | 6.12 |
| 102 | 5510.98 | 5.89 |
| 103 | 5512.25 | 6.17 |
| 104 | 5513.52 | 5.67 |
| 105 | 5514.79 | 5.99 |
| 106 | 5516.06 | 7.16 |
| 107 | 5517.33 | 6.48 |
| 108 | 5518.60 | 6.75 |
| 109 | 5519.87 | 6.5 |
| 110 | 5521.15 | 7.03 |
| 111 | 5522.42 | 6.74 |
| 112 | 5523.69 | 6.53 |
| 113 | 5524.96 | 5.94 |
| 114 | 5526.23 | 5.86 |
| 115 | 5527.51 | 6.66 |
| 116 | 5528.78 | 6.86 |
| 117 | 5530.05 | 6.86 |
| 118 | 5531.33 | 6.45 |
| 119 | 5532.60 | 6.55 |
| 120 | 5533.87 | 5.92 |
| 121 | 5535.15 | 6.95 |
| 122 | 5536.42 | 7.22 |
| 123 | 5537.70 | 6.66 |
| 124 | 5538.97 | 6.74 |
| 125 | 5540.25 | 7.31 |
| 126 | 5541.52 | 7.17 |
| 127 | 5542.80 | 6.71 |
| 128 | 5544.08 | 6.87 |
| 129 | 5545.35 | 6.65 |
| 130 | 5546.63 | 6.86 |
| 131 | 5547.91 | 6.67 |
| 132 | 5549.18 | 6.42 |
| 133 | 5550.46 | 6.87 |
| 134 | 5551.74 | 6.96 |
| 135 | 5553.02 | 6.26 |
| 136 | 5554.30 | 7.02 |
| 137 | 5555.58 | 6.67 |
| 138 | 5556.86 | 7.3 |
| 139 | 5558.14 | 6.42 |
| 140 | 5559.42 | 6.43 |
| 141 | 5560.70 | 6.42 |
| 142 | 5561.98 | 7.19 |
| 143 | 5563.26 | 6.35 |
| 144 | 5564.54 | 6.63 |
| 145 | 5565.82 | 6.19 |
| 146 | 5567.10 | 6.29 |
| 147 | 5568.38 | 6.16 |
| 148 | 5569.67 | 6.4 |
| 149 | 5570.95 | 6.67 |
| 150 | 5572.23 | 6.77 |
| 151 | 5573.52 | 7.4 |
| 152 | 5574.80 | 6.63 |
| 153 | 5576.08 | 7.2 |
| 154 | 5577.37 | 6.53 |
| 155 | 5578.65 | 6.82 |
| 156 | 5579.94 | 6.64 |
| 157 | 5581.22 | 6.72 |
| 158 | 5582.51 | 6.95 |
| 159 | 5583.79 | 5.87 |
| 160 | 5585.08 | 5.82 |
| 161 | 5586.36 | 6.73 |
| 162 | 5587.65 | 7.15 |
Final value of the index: 0.73 angstrom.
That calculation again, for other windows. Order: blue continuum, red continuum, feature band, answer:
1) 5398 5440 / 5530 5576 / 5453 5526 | 1.7 angstrom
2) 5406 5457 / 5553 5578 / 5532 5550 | -0.5 angstrom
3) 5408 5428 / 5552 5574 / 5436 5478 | 1.3 angstrom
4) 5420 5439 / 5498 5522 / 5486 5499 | -0.4 angstrom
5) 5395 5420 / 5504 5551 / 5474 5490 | 0.3 angstrom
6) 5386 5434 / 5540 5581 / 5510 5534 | 0.7 angstrom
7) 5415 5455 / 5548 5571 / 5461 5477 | 0.6 angstrom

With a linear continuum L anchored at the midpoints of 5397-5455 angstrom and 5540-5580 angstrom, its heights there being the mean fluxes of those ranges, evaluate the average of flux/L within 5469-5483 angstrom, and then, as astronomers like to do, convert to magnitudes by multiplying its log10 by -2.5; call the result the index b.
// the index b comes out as 0.03 mag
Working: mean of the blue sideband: 6.33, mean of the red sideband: 6.71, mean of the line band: 6.27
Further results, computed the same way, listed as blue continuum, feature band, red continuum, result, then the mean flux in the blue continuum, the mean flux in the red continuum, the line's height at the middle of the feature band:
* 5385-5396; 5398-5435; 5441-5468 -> -0.01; 6.38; 6.23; 6.32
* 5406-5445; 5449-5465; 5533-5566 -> 0.05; 6.44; 6.73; 6.51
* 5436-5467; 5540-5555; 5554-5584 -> -0.03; 6.3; 6.66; 6.6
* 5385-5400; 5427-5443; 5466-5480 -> -0.01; 6.3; 6.34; 6.32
